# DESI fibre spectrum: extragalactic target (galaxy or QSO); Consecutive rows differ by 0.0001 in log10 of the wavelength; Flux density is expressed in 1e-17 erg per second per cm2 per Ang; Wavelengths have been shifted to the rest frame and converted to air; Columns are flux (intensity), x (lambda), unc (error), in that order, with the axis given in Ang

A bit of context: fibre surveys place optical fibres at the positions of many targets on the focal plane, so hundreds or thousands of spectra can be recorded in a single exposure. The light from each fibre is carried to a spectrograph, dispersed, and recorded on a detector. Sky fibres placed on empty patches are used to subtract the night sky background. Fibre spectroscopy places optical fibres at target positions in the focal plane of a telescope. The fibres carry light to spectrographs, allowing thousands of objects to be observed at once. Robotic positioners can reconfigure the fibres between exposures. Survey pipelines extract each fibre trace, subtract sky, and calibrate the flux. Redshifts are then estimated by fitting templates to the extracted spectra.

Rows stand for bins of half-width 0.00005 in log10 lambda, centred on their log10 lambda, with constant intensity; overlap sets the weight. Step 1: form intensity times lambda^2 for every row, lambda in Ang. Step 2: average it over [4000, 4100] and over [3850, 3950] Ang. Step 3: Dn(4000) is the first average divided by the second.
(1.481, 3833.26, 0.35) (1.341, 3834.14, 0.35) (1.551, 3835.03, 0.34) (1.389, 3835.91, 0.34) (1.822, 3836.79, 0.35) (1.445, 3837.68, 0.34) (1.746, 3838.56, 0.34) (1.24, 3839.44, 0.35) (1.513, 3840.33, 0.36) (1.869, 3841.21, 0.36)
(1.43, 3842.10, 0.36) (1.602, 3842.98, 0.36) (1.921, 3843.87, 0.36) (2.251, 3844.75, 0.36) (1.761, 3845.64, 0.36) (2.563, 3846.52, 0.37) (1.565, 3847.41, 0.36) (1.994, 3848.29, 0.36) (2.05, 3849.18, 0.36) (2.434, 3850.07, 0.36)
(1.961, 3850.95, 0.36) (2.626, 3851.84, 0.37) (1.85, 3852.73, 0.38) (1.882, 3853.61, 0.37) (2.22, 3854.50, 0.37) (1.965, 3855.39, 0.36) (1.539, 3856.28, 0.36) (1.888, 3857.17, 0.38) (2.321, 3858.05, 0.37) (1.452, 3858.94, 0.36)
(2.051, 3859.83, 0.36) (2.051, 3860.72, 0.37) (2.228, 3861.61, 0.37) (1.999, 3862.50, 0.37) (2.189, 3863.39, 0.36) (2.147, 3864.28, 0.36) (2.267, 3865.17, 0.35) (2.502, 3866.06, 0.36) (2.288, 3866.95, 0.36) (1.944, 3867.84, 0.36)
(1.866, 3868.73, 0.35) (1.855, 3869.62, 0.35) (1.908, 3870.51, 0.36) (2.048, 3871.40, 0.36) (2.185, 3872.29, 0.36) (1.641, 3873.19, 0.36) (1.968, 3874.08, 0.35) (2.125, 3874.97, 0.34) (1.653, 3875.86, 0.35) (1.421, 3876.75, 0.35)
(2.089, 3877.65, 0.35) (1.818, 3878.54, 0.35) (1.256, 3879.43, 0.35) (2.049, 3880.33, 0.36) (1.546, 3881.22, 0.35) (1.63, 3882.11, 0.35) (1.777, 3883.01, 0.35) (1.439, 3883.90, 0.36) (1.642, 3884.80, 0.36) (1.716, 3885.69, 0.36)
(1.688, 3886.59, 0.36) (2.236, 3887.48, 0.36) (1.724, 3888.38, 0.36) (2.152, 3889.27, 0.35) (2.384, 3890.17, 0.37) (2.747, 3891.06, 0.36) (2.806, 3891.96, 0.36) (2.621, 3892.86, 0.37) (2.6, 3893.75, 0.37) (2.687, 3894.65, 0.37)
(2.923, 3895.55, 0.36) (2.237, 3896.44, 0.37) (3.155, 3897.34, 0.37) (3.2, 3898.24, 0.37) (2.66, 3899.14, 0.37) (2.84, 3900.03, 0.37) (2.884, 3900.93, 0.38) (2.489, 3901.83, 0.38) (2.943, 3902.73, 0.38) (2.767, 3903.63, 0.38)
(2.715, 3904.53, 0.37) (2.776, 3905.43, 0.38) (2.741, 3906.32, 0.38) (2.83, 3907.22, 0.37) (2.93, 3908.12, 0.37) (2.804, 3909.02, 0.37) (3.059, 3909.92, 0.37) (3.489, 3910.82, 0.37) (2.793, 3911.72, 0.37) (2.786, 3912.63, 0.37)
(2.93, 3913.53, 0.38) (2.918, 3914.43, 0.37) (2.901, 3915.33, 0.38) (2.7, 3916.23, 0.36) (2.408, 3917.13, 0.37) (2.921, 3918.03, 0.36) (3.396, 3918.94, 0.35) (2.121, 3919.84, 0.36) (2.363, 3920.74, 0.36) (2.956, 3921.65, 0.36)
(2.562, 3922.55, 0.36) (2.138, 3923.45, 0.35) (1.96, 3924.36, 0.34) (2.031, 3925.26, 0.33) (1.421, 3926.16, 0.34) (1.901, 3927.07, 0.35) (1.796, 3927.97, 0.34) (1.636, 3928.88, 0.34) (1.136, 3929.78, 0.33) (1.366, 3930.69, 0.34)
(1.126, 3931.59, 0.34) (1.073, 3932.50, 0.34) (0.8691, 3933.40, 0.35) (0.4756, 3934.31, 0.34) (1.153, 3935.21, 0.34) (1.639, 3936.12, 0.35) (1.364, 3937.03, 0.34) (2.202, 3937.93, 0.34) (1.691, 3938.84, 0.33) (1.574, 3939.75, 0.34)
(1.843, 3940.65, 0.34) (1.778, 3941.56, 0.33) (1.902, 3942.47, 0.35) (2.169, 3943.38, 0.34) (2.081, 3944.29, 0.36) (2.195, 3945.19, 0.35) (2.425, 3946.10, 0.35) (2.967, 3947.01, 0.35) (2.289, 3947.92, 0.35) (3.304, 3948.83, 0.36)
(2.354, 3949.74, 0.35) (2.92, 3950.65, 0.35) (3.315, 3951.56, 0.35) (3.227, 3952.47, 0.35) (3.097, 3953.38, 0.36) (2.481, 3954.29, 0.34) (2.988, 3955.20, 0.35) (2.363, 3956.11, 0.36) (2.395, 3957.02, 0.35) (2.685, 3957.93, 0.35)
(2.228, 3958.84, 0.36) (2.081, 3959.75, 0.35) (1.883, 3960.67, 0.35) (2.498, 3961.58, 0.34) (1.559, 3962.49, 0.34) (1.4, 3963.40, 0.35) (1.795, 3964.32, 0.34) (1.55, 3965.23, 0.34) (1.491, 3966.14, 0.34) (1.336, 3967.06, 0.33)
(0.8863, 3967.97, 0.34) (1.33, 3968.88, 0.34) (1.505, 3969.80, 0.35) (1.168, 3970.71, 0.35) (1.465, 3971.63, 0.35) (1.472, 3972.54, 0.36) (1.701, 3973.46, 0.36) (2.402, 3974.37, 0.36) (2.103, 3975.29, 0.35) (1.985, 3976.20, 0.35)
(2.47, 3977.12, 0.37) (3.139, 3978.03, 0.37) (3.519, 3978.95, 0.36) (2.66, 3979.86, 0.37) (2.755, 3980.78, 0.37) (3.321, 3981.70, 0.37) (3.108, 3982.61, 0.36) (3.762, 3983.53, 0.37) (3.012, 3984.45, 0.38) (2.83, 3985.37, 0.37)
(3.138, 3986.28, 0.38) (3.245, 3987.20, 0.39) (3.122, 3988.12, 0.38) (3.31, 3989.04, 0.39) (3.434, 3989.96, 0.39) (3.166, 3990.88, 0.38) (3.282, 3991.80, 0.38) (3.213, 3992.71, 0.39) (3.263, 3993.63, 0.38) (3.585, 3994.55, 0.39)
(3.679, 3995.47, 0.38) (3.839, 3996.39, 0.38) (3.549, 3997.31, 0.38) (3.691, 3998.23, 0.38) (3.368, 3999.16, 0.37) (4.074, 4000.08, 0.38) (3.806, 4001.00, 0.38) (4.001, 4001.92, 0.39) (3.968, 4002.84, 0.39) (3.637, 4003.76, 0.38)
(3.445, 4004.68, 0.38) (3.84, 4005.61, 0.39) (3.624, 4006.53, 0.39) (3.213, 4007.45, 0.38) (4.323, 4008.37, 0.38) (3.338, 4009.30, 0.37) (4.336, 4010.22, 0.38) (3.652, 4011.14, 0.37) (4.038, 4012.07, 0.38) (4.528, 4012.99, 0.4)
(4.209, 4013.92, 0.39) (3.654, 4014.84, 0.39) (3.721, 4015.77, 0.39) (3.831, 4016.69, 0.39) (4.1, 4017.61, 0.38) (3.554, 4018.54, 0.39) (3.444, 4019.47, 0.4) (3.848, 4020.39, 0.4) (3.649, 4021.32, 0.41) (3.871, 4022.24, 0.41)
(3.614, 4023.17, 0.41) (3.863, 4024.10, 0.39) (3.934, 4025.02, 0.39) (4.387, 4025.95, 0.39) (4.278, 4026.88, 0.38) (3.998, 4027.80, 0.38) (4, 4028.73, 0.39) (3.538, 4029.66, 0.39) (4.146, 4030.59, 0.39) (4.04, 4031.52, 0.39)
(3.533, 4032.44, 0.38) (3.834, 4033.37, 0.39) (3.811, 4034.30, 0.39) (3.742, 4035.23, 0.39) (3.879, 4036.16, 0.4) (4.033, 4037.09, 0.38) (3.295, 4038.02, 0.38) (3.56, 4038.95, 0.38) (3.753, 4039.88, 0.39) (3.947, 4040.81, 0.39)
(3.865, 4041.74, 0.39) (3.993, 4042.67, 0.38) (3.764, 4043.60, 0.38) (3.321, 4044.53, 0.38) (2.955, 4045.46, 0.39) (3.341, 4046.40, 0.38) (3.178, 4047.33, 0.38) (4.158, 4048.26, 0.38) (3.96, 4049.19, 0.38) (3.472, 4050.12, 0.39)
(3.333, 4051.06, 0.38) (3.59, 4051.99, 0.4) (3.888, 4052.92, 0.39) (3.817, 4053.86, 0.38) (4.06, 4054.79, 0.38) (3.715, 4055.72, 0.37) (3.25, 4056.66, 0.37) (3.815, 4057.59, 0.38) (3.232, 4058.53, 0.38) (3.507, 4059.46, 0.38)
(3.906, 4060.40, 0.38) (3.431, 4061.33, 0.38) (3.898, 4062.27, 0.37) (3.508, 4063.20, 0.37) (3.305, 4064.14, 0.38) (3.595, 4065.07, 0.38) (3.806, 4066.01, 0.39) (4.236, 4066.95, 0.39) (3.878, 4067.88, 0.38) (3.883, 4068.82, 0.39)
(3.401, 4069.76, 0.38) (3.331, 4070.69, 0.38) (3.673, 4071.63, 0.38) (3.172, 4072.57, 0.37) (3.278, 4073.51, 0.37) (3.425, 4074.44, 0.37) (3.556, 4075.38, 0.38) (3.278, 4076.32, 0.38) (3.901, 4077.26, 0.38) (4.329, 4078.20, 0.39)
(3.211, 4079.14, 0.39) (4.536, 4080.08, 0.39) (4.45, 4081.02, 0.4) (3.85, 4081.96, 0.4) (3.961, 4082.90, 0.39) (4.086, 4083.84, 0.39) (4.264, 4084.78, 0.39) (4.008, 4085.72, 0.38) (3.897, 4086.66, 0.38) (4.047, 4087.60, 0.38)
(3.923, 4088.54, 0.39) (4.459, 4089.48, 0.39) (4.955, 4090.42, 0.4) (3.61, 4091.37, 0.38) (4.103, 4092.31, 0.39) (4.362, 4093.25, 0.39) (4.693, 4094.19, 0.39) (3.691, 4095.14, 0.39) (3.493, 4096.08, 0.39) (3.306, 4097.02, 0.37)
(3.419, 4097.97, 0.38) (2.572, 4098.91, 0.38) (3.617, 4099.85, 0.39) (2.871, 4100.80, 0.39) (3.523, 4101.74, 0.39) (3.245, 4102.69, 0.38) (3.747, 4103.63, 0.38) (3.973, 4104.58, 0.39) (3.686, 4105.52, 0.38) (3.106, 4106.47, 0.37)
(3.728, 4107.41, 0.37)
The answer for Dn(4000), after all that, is 1.87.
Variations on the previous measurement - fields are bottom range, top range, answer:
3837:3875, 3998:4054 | 2.10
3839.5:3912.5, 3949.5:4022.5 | 1.44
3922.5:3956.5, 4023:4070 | 1.95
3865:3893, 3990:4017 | 2.02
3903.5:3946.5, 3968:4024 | 1.55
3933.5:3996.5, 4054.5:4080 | 1.60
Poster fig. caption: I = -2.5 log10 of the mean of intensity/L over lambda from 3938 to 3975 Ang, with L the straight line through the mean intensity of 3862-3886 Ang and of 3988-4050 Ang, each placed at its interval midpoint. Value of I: 0.36 mag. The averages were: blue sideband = 1.89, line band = 2.09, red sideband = 3.73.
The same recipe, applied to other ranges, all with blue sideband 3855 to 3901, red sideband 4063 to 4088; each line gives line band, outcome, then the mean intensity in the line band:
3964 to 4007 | 0.07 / 2.86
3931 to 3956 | 0.27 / 2.09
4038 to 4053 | -0.03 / 3.61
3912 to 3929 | 0.01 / 2.43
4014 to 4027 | -0.16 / 3.84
